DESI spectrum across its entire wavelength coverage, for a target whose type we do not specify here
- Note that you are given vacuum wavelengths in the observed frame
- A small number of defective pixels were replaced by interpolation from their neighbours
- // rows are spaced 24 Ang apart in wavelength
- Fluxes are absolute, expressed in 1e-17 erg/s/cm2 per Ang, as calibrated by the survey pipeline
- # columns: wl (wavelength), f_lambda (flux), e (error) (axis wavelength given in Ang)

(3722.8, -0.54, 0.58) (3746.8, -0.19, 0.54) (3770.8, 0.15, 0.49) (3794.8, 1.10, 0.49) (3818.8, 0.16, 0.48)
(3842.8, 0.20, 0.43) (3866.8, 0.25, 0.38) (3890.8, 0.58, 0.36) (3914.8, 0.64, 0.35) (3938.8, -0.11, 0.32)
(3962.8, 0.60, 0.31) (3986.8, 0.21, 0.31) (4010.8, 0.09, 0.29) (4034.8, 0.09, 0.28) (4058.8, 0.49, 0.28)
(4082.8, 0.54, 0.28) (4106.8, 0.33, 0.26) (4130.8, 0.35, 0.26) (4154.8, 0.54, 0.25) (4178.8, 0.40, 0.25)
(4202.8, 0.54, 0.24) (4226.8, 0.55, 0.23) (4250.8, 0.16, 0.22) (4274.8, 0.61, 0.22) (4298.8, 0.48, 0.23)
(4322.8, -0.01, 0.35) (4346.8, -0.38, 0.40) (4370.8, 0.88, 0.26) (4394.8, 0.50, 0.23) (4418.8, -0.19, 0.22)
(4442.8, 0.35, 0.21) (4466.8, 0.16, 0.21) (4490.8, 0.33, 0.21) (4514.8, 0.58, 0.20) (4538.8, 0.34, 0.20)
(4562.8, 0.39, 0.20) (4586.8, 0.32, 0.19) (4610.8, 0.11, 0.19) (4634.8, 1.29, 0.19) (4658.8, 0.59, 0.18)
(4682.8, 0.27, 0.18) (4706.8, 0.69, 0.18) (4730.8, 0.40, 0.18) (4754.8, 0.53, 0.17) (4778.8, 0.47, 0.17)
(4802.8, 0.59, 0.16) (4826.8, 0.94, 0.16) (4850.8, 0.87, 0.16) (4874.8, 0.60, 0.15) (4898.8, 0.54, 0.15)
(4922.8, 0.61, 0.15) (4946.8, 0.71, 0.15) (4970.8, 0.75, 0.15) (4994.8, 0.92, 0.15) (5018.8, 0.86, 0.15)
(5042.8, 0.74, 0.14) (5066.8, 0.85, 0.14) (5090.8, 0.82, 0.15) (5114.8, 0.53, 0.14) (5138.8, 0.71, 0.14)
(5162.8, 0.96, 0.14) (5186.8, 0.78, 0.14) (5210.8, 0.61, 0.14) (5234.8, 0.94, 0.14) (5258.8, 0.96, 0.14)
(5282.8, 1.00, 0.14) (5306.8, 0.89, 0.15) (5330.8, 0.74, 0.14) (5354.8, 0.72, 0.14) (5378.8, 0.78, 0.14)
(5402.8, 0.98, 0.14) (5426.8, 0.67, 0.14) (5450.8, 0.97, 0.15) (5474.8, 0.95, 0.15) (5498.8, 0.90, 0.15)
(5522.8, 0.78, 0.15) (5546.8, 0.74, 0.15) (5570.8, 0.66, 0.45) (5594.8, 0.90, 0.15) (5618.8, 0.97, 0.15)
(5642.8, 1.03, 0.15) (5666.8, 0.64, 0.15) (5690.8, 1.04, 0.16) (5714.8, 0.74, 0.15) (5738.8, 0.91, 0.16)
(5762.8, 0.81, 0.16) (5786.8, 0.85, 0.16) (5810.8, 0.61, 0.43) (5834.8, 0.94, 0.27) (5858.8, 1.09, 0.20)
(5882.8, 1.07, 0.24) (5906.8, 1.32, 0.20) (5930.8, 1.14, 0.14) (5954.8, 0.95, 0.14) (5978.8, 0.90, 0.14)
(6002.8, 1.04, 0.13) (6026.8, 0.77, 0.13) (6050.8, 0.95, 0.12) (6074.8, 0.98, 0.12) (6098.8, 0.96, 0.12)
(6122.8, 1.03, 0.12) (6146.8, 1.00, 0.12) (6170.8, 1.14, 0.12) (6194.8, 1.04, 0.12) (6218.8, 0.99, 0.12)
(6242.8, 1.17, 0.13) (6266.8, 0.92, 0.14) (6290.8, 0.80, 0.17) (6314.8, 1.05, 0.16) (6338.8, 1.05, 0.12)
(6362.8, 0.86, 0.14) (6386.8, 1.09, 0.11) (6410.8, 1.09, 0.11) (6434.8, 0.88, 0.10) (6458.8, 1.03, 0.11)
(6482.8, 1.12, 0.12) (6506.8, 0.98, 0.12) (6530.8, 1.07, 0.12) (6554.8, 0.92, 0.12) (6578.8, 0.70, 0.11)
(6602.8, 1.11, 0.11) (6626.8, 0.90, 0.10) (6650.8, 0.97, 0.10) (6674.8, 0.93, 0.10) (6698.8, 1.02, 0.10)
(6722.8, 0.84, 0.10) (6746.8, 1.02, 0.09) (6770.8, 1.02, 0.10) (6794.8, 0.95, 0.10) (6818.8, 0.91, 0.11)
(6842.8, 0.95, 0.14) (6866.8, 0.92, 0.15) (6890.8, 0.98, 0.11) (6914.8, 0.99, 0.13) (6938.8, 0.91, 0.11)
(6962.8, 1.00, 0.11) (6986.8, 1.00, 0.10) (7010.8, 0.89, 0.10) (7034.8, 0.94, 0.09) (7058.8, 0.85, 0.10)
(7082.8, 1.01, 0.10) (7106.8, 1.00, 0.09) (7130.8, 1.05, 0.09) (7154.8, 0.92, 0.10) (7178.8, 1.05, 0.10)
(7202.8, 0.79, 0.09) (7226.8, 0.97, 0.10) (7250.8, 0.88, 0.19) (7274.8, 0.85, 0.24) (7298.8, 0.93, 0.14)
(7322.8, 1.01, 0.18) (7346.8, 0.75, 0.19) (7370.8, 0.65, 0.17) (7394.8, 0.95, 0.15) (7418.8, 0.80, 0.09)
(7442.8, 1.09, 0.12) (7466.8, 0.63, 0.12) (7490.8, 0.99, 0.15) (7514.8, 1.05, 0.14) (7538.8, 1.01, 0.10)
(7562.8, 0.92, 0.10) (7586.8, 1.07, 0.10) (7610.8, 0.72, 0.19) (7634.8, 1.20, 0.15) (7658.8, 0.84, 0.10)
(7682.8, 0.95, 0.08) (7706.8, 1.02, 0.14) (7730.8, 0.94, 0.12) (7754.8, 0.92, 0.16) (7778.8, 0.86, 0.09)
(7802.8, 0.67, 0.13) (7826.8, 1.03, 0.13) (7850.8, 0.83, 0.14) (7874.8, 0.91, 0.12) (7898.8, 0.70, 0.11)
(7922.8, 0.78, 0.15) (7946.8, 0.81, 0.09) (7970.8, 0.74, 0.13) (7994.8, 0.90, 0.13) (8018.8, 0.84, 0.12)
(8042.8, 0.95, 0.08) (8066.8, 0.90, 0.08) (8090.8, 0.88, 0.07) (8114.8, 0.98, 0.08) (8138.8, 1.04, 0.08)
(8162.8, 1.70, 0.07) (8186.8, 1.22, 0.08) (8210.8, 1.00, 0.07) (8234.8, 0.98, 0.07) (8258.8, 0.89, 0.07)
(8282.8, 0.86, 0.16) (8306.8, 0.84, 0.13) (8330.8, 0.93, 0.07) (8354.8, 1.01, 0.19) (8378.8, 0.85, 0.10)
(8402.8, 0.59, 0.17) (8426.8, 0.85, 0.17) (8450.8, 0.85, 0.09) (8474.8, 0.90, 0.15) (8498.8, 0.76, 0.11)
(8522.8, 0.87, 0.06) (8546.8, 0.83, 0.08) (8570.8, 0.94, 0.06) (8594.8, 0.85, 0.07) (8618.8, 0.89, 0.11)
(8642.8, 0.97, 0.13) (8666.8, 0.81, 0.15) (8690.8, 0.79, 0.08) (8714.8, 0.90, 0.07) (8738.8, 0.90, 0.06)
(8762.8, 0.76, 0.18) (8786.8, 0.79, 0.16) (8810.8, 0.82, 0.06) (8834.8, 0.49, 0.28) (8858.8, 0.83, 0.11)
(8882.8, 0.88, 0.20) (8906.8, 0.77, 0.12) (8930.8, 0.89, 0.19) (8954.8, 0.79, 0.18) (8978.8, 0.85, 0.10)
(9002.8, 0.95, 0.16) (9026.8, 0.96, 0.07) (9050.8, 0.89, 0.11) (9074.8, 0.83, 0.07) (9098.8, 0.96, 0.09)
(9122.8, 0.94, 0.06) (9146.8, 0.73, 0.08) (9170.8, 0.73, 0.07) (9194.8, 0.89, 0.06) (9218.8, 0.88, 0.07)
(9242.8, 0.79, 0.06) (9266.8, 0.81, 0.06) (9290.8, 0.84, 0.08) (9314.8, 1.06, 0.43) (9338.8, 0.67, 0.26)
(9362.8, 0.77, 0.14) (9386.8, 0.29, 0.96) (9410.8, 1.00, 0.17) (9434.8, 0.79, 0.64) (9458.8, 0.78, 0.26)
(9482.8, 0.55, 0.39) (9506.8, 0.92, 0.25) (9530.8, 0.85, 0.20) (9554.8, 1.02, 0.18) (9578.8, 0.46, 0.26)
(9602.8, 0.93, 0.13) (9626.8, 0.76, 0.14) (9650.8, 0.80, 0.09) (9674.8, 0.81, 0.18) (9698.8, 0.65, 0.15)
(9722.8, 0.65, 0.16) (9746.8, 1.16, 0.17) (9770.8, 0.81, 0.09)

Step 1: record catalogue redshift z 0.24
